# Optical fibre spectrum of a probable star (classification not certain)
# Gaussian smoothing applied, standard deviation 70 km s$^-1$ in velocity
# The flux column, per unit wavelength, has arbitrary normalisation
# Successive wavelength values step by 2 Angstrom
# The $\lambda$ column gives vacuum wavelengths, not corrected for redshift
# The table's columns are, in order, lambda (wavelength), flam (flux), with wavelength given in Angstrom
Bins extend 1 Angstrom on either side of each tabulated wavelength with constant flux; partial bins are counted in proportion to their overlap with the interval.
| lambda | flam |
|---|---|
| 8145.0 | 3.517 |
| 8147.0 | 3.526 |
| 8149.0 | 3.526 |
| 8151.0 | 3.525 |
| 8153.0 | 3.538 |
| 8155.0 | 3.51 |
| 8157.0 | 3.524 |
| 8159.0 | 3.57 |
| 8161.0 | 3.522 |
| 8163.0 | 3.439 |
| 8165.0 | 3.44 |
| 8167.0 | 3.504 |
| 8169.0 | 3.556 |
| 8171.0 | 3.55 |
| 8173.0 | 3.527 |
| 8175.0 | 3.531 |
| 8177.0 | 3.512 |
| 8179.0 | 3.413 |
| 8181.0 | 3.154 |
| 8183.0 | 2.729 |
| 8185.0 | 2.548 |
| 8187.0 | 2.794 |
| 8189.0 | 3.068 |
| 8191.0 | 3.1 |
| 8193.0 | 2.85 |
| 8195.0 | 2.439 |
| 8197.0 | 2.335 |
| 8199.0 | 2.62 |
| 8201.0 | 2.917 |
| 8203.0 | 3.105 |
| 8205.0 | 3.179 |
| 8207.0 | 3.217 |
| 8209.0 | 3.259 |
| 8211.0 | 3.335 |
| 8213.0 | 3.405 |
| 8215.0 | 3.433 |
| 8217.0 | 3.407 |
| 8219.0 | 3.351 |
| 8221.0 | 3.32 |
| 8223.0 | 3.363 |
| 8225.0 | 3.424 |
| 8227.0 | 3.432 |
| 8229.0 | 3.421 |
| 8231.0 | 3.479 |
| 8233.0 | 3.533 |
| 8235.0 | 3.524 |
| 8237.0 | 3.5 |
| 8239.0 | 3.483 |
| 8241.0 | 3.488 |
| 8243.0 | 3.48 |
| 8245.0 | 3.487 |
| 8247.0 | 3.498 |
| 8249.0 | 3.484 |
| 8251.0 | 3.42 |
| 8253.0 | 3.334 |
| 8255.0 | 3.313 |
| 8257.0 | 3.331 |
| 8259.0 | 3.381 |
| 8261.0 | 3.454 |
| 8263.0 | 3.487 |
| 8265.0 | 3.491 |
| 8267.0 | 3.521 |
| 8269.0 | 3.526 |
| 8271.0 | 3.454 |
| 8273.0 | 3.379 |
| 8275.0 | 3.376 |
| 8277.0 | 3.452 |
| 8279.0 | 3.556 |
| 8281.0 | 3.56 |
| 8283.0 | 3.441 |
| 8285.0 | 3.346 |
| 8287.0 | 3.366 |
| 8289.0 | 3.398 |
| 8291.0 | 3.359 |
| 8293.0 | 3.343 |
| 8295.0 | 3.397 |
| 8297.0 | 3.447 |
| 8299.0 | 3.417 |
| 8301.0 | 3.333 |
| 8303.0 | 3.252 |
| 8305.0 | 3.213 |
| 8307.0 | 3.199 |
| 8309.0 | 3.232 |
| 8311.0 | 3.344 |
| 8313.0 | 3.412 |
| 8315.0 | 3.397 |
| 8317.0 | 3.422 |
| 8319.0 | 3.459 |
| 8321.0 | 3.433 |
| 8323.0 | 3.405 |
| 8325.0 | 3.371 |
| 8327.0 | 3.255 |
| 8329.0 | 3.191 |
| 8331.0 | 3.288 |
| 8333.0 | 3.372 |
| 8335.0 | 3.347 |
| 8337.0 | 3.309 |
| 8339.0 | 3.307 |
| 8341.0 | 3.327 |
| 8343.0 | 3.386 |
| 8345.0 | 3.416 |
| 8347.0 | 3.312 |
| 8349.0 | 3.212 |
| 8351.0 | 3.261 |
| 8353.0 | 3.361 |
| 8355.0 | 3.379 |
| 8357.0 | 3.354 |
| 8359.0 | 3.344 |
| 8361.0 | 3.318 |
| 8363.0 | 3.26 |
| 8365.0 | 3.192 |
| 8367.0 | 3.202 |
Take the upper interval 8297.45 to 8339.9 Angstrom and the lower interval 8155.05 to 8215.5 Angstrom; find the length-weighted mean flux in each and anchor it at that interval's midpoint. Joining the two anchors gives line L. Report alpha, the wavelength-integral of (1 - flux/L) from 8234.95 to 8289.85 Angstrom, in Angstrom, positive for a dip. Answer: -2.93 Angstrom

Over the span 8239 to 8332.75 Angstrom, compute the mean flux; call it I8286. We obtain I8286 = 3.4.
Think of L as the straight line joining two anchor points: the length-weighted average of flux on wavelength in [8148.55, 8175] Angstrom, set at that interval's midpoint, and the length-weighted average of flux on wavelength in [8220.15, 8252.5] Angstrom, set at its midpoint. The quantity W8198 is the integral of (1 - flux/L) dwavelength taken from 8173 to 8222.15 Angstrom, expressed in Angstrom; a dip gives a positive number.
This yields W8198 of 5.6 Angstrom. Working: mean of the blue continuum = 3.52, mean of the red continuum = 3.46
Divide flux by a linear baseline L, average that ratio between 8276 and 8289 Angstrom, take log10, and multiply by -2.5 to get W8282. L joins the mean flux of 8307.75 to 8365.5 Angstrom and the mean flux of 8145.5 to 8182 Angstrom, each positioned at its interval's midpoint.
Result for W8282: -0.02 mag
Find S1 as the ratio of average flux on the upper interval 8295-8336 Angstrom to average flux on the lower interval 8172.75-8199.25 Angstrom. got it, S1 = 1.13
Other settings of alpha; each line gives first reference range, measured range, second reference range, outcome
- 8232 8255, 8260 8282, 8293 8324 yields -0.36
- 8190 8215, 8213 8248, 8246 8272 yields -2.53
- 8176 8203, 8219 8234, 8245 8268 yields -1.08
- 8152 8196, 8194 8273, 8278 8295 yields 0.55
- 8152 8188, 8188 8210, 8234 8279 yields 3.05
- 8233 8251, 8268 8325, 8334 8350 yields 0.20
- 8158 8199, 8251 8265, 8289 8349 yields -0.55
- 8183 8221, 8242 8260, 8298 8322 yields -1.41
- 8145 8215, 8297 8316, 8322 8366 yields -0.12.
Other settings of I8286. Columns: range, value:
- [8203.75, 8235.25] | 3.37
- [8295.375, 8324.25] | 3.36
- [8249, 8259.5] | 3.37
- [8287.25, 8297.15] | 3.38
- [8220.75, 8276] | 3.44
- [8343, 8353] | 3.31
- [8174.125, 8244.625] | 3.21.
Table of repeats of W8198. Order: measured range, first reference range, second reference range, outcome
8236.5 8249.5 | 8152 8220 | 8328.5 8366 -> -0.95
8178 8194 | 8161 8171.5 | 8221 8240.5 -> 2.42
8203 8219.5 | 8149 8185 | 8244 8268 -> 0.57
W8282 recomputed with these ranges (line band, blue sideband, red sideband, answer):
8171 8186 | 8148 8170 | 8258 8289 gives 0.09 mag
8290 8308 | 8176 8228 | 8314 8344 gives -0.01 mag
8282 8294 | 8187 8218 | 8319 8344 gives -0.05 mag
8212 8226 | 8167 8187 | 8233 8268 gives 0.00 mag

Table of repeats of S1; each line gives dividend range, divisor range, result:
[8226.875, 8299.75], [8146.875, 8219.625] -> 1.06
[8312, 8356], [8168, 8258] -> 1.03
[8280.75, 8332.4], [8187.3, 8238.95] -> 1.05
